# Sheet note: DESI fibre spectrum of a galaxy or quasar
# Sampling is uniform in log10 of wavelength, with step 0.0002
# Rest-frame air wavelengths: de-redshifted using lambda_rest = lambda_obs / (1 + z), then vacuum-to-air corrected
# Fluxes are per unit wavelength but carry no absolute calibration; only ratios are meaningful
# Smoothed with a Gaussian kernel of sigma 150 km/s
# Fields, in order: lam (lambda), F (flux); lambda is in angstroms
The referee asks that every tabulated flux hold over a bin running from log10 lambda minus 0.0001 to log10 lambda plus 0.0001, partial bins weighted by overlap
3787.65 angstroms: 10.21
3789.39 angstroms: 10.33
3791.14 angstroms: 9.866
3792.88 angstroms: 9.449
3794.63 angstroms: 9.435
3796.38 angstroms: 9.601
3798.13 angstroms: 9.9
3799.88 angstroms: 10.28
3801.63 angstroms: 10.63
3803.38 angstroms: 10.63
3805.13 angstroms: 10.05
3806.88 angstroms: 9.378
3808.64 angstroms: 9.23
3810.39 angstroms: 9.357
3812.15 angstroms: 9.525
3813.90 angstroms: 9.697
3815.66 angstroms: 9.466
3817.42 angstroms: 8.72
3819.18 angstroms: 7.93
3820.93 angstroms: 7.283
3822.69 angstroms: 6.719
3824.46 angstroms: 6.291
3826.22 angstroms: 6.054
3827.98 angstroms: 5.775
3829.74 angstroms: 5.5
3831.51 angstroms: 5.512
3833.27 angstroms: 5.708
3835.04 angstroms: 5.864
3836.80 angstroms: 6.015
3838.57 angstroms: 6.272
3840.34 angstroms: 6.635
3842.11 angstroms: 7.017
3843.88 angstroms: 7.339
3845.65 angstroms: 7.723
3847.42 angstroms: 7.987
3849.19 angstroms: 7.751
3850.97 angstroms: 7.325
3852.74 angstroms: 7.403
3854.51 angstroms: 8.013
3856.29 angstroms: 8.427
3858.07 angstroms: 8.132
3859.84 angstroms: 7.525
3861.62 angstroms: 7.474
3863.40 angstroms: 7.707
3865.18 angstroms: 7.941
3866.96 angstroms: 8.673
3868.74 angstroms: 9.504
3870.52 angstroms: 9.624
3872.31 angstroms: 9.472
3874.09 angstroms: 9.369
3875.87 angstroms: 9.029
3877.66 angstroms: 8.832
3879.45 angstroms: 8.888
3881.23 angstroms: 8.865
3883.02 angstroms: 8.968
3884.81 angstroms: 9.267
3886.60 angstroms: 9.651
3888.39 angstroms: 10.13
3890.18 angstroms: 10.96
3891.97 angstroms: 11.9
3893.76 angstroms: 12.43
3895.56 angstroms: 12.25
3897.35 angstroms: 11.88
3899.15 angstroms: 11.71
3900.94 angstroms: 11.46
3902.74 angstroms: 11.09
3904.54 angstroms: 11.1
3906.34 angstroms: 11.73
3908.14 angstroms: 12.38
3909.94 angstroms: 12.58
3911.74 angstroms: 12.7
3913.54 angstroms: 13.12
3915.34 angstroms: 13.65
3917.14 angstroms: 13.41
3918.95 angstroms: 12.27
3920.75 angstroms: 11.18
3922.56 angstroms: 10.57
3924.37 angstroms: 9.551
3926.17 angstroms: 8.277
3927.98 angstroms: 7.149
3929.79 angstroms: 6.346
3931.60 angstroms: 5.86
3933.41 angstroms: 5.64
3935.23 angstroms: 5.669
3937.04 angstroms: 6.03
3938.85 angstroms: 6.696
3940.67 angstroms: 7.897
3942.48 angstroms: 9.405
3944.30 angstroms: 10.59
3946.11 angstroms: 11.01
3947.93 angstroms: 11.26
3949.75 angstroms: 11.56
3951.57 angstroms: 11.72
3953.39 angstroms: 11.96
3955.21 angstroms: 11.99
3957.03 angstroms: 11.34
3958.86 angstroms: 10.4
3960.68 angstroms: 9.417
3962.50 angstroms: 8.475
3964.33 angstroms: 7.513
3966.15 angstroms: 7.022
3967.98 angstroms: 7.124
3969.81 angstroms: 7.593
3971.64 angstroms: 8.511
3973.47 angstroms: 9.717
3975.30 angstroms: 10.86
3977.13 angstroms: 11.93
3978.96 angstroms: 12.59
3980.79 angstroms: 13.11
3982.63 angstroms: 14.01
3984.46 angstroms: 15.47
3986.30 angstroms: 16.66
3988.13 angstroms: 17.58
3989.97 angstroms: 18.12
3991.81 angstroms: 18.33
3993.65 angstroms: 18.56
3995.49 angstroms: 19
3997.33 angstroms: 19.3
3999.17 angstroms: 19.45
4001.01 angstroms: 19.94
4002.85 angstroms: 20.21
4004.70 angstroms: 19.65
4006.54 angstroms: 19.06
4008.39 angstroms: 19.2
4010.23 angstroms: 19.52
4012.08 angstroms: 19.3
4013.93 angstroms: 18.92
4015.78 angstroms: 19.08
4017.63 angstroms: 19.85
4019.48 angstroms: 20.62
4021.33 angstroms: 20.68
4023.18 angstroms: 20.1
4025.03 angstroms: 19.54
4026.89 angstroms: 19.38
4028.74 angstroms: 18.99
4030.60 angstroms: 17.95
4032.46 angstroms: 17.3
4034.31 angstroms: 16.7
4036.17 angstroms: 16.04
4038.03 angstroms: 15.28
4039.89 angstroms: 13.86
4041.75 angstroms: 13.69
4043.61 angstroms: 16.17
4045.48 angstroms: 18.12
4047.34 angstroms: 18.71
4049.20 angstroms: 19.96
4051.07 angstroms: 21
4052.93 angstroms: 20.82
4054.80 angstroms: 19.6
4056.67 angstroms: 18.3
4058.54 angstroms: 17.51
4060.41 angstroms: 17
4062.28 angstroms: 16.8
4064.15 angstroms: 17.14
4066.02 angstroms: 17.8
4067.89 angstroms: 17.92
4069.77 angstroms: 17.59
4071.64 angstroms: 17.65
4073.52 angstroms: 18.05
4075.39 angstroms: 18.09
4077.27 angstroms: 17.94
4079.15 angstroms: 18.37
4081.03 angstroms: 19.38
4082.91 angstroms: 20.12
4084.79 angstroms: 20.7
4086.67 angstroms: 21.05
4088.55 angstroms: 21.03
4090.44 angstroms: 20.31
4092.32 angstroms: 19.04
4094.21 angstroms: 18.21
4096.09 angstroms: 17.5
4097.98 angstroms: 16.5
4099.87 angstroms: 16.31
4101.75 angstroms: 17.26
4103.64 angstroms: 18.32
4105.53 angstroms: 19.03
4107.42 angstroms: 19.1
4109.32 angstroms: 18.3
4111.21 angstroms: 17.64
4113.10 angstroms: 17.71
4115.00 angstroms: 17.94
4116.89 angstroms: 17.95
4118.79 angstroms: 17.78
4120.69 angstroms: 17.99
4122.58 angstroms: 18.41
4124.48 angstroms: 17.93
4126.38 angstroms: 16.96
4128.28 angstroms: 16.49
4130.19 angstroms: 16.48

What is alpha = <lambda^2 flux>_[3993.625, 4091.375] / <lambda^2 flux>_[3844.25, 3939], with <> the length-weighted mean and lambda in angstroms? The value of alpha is 2.1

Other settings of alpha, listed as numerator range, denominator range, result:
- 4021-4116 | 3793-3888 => 2.48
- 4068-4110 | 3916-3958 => 2.12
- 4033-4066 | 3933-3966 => 1.96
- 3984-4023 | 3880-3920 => 1.74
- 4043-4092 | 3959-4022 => 1.26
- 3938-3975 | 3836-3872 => 1.30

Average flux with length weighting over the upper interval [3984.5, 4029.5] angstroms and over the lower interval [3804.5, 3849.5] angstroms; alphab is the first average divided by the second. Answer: 2.56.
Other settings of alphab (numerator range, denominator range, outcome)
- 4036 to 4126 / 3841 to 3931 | 1.86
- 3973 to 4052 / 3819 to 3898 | 2.14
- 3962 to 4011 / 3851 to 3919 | 1.45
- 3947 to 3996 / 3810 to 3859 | 1.67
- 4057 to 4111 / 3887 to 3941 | 1.79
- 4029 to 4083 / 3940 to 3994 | 1.52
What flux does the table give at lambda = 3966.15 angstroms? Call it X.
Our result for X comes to 7.022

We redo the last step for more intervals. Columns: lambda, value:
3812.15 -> 9.525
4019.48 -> 20.62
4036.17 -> 16.04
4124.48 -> 17.93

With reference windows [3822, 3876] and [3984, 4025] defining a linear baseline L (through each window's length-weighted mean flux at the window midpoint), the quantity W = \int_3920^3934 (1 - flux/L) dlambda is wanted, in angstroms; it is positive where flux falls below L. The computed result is 5.4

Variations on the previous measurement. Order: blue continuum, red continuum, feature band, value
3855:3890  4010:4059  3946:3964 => 3.8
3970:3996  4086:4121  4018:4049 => -3.5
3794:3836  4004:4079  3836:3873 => 8.2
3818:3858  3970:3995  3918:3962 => 9.9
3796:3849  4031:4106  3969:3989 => 2.6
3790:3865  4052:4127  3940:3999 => 6.1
